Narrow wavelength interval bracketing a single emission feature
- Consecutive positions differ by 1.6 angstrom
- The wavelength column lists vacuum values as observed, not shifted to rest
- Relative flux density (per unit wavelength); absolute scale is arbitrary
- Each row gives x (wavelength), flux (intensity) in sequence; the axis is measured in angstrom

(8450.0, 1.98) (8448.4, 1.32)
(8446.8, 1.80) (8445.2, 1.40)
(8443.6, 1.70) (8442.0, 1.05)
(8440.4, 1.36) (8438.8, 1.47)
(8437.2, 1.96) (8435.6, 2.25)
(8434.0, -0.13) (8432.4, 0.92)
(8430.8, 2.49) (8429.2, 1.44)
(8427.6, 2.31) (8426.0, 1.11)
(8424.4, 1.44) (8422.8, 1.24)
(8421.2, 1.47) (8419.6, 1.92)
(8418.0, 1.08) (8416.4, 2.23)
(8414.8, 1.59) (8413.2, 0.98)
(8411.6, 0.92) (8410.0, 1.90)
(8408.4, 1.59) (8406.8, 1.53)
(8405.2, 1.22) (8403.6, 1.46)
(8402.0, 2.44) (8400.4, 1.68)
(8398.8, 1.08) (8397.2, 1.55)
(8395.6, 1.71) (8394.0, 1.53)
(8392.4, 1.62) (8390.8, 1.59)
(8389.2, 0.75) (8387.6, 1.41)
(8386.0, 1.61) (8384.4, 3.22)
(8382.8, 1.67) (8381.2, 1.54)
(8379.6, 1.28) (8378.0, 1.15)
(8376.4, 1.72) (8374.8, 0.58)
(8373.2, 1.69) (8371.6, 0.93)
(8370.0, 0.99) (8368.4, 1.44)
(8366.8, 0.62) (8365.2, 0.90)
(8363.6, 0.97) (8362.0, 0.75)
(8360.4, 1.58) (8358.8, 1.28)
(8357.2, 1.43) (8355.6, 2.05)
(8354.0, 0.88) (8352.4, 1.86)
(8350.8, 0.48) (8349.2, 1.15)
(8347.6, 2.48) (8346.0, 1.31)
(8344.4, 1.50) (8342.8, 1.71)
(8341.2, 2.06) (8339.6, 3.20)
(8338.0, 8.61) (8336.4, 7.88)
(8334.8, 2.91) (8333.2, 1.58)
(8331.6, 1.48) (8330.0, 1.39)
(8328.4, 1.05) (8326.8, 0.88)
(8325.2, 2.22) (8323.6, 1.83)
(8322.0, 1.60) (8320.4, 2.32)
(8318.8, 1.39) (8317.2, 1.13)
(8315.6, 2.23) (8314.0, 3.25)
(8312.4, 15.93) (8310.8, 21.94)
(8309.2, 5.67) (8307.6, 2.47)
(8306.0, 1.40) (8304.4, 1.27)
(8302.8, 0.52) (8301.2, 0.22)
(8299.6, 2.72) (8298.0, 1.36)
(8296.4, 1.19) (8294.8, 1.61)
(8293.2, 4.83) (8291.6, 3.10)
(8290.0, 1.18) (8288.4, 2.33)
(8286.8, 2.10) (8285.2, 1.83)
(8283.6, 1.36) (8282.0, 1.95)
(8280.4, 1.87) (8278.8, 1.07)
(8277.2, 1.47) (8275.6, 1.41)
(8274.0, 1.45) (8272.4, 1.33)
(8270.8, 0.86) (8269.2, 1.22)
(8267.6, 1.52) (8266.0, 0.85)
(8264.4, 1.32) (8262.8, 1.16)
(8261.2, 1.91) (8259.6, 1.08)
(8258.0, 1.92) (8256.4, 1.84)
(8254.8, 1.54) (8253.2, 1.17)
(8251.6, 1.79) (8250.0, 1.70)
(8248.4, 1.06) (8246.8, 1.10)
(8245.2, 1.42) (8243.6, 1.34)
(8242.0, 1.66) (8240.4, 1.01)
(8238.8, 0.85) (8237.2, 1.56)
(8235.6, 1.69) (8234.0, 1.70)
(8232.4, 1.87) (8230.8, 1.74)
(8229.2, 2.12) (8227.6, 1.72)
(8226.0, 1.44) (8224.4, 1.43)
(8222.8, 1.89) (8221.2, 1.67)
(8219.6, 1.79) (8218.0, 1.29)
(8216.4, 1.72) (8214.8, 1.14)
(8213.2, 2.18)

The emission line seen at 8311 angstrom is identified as H-alpha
